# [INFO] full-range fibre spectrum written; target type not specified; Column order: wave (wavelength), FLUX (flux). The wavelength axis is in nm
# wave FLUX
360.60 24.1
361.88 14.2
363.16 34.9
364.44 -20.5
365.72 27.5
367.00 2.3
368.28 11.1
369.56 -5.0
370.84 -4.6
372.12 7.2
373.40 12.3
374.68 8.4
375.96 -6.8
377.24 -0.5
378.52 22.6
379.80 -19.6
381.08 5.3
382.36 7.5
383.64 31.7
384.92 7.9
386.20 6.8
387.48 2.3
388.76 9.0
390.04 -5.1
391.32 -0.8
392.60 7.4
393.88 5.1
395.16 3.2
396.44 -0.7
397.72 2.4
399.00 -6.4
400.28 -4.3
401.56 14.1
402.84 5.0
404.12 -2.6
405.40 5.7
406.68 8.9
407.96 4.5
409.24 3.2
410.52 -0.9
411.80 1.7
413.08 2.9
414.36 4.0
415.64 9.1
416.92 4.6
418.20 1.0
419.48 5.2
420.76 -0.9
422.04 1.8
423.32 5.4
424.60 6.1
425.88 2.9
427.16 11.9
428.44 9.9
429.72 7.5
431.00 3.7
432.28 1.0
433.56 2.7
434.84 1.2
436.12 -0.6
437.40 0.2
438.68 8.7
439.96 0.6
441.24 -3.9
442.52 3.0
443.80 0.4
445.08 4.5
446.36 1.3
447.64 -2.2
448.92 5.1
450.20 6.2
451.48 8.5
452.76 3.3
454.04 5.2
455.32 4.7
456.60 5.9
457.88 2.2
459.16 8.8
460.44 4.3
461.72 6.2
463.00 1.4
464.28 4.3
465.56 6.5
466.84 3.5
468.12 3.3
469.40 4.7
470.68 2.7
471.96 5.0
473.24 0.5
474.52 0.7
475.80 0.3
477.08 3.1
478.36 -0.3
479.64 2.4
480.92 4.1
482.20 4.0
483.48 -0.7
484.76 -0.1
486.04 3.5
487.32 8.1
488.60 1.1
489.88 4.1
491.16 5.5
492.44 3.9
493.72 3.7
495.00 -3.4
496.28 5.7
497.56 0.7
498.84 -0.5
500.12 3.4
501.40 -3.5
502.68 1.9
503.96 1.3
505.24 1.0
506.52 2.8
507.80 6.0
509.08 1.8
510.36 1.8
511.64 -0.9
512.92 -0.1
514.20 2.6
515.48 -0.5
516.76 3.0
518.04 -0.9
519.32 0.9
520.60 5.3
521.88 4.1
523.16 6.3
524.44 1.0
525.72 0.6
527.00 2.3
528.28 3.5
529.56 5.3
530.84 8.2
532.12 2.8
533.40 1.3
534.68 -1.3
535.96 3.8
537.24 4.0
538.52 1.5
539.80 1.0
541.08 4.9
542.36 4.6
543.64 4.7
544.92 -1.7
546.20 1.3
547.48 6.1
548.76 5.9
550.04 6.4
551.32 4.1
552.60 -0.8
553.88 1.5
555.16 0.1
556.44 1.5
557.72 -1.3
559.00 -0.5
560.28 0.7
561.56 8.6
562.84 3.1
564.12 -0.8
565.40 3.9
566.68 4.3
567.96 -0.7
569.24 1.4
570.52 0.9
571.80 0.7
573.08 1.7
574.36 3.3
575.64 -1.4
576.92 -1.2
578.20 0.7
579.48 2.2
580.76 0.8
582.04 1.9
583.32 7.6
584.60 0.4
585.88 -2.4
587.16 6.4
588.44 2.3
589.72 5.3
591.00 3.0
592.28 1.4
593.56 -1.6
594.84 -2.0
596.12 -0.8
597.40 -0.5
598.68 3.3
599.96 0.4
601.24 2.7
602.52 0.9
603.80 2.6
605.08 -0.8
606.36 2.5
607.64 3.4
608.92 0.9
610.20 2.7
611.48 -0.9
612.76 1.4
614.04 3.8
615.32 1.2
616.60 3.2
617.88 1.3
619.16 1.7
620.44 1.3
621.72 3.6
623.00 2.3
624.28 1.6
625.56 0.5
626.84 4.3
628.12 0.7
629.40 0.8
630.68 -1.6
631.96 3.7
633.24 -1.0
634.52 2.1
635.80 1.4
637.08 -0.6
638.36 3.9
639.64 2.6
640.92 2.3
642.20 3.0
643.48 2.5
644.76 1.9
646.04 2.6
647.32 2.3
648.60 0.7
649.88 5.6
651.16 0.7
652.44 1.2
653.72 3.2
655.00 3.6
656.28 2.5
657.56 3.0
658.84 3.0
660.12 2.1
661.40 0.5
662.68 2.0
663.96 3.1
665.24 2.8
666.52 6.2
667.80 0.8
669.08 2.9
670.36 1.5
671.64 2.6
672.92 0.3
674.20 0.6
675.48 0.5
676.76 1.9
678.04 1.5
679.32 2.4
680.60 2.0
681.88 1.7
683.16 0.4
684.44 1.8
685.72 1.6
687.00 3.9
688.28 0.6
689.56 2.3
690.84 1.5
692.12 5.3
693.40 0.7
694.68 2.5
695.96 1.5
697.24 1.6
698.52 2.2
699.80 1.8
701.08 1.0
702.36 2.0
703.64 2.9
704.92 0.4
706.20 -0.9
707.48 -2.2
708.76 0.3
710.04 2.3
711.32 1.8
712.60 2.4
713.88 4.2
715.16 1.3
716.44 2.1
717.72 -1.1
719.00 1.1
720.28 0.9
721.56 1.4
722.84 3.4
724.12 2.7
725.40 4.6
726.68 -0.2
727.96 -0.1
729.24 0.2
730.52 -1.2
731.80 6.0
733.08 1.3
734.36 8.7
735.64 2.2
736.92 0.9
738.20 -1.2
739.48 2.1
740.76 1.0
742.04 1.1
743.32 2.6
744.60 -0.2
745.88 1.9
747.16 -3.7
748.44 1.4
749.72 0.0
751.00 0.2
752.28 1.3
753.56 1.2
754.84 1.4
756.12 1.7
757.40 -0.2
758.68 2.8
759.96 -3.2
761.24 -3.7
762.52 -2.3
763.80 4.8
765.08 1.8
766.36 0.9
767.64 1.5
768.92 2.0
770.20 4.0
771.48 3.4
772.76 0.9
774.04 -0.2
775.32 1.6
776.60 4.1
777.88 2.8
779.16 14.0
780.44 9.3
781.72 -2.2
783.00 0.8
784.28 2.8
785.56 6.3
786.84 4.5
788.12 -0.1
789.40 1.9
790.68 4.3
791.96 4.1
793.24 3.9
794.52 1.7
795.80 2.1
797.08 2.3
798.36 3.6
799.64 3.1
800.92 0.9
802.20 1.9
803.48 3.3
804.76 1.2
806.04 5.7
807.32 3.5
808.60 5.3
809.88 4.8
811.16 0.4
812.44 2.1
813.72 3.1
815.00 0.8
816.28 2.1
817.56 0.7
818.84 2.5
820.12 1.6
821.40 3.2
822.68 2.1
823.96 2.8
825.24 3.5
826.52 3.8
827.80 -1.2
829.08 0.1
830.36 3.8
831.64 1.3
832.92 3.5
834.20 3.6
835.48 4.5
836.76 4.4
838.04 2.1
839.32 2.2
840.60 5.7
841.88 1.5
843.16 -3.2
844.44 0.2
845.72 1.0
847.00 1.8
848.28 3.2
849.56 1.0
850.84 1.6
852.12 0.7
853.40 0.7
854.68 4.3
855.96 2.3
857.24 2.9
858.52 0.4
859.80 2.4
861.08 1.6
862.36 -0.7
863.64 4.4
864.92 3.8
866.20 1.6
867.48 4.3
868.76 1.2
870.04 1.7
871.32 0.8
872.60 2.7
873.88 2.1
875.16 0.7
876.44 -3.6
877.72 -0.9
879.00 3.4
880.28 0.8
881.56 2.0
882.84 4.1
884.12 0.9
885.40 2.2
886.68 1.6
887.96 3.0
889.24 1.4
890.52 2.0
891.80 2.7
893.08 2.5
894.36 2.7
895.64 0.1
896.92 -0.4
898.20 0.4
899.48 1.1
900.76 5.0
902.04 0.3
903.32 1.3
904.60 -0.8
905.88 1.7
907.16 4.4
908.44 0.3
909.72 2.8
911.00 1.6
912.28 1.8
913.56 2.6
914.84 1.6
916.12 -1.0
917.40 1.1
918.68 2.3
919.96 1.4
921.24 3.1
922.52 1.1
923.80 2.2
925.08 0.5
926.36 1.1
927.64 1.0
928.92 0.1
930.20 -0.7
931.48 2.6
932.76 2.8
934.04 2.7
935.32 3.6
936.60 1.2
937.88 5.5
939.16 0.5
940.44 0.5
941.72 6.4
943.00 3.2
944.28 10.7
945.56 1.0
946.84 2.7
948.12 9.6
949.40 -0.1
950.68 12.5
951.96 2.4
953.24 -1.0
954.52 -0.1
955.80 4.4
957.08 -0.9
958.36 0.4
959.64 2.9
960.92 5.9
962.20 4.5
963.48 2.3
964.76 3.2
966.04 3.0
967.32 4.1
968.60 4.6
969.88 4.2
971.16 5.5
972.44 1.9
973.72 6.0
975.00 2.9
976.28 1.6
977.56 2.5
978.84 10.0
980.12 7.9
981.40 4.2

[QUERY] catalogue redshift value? 1.091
